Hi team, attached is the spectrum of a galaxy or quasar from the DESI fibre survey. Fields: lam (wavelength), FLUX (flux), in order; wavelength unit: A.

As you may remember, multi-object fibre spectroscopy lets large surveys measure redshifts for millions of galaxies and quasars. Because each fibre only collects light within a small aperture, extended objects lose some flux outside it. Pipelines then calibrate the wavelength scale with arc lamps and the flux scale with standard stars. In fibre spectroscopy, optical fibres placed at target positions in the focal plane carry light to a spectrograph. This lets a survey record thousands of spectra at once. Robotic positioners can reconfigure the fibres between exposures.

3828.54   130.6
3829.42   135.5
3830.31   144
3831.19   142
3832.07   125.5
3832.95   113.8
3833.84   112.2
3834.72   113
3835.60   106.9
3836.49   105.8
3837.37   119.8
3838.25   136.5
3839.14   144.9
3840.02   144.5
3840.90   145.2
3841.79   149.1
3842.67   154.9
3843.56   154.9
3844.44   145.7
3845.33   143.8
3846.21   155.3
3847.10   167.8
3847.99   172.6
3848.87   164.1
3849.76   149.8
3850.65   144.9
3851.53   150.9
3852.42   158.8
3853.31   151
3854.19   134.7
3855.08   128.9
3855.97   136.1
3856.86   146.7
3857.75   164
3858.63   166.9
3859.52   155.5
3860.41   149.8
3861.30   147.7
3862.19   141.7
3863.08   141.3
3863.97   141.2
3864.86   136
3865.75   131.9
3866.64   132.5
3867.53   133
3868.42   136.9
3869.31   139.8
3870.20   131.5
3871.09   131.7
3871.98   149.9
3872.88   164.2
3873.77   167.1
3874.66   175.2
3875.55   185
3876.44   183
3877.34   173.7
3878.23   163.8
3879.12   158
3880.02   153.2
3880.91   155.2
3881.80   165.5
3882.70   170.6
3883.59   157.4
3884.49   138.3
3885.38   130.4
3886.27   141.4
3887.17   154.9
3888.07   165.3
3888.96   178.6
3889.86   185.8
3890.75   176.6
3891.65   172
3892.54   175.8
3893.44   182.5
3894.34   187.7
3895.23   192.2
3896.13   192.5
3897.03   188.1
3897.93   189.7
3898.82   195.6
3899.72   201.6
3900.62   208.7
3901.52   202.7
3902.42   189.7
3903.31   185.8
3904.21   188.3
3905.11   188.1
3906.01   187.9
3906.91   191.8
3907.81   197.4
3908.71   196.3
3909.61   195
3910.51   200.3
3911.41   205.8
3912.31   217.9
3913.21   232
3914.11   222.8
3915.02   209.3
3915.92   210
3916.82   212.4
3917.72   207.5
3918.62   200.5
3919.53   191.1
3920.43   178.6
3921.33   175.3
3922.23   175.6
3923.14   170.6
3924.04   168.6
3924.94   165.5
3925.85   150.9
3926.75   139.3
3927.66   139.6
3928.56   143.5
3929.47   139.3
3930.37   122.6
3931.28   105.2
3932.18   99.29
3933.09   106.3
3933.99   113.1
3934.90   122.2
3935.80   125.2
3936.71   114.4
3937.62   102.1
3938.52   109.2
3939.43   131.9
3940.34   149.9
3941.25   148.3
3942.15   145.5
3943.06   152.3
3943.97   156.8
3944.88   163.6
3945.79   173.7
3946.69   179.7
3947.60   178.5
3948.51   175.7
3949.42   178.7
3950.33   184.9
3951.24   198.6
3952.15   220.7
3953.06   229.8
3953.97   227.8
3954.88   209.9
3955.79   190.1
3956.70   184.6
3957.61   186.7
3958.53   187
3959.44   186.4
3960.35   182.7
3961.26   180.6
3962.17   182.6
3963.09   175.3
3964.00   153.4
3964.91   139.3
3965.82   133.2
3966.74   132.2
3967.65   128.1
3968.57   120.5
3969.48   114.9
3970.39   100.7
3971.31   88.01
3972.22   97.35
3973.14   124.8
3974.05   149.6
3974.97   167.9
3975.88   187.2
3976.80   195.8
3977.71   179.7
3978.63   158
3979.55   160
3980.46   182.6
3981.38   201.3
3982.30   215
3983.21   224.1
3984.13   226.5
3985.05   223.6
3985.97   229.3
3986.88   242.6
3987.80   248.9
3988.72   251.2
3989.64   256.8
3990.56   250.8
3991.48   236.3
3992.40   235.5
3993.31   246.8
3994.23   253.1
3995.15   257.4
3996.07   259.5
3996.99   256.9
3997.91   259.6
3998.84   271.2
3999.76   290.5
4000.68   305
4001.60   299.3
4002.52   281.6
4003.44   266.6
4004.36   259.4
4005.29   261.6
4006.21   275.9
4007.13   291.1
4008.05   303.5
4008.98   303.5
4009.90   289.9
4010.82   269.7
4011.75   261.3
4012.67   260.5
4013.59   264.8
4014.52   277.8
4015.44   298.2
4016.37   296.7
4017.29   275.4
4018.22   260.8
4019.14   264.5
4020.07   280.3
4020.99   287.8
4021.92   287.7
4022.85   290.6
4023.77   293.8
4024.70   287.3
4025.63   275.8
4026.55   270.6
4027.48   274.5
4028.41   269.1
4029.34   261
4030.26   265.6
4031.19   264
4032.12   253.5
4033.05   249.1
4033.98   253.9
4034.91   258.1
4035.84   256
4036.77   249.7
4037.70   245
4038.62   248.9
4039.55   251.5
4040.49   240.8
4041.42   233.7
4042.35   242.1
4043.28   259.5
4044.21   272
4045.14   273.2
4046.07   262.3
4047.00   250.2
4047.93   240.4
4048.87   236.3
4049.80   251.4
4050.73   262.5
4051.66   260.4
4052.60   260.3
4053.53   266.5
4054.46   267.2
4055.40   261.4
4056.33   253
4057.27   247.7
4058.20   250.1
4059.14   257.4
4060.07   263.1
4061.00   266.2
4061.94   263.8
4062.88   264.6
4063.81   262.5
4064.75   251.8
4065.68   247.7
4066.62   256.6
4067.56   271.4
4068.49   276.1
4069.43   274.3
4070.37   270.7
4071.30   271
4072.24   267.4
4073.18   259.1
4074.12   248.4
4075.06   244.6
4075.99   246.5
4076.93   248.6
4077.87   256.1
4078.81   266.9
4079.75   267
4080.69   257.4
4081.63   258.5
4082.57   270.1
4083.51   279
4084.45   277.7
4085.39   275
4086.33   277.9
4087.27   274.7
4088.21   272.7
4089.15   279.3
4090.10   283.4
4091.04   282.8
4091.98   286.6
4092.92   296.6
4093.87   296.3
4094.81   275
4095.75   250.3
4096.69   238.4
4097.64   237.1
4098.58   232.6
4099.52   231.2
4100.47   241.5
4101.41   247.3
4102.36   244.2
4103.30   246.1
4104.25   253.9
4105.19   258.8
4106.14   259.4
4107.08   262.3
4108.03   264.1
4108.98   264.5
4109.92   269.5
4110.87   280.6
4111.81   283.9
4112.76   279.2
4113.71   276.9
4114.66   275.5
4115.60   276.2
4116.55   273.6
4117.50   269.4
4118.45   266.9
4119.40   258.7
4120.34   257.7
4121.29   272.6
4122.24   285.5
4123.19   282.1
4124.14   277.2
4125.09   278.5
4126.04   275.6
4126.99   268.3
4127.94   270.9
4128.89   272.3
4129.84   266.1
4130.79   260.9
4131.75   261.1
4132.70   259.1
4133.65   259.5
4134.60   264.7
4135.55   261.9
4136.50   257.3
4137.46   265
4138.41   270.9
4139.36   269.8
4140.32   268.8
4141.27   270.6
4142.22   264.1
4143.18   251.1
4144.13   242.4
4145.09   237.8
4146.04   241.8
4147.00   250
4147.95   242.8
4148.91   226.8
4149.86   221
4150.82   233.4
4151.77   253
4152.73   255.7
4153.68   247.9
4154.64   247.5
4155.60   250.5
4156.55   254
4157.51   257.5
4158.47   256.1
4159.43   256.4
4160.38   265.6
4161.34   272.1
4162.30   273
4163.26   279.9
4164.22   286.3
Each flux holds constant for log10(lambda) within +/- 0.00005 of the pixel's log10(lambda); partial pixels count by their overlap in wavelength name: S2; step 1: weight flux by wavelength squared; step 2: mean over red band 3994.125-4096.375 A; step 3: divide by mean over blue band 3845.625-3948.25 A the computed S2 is 1.76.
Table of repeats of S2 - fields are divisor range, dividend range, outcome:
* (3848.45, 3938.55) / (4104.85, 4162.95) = 1.80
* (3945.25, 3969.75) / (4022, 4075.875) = 1.55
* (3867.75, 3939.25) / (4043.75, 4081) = 1.67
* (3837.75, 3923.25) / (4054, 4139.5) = 1.75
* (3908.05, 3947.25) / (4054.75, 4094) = 1.77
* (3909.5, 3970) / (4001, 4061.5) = 1.68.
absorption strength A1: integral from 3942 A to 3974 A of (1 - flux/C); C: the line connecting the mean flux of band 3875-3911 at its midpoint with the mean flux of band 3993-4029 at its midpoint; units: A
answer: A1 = 9.2 A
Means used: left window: 179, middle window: 165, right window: 276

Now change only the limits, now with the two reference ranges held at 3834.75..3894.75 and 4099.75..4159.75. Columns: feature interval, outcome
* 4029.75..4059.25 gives -3.8 A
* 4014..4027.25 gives -4.0 A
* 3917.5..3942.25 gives 4.8 A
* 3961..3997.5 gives 1.9 A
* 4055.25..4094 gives -4.6 A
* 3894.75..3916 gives -3.9 A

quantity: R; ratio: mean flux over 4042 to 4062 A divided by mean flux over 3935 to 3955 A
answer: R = 1.6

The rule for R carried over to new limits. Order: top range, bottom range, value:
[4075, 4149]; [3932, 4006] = 1.39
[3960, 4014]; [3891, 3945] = 1.27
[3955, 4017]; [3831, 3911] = 1.37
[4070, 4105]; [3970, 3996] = 1.31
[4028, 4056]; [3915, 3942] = 1.70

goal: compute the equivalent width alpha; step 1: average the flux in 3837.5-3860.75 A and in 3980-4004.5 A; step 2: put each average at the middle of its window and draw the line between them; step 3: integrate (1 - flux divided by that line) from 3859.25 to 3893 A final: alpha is 2.8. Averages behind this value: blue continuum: 150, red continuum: 249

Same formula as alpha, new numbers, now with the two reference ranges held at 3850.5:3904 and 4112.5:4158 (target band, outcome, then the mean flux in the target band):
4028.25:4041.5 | -1.9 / 253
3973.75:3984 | 0.8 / 186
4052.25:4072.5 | -2.6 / 262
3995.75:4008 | -3.9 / 276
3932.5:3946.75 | 3.9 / 136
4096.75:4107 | 0.1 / 246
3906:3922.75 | -2.3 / 201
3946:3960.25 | -0.2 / 194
